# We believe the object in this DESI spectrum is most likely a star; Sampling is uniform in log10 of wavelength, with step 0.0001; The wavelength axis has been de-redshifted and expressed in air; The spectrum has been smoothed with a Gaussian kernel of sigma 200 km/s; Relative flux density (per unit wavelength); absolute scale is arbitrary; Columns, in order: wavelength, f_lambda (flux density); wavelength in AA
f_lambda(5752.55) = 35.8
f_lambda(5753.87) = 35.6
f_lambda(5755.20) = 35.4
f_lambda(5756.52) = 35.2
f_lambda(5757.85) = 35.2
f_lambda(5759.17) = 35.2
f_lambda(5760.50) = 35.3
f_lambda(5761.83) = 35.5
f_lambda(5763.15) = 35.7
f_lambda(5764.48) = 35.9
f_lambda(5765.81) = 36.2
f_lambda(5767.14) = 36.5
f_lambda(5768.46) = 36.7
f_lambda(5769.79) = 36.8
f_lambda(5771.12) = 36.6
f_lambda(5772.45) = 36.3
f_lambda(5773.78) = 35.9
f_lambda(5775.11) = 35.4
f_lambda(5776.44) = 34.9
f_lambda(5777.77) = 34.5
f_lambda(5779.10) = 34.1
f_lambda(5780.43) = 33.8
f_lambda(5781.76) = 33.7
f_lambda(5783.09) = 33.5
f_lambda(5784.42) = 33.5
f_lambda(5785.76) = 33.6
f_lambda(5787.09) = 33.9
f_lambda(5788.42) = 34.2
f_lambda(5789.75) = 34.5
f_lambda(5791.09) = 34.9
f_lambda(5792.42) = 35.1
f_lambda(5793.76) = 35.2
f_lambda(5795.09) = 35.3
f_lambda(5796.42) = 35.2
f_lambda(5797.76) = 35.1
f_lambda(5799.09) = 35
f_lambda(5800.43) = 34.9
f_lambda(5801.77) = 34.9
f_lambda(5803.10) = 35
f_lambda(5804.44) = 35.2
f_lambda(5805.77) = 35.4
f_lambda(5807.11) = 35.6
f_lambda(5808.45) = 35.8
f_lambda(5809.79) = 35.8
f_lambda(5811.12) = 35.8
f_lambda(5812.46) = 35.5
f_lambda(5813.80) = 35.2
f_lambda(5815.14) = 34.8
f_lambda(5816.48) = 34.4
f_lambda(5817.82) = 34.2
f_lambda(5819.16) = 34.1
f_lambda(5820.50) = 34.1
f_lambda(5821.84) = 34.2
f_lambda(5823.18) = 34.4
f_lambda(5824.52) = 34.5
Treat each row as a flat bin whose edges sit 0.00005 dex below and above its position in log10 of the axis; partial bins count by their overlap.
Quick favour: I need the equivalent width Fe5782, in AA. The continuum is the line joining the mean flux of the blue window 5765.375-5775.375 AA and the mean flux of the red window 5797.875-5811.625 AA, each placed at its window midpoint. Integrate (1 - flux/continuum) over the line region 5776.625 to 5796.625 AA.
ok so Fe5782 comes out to 0.9 AA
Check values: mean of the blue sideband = 36.3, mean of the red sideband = 35.3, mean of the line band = 34.3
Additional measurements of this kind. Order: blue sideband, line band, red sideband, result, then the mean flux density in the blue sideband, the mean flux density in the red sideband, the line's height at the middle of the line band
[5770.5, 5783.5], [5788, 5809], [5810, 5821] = -0.1 AA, 34.9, 34.8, 34.9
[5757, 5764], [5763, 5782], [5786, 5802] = -0.2 AA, 35.4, 34.8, 35.2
